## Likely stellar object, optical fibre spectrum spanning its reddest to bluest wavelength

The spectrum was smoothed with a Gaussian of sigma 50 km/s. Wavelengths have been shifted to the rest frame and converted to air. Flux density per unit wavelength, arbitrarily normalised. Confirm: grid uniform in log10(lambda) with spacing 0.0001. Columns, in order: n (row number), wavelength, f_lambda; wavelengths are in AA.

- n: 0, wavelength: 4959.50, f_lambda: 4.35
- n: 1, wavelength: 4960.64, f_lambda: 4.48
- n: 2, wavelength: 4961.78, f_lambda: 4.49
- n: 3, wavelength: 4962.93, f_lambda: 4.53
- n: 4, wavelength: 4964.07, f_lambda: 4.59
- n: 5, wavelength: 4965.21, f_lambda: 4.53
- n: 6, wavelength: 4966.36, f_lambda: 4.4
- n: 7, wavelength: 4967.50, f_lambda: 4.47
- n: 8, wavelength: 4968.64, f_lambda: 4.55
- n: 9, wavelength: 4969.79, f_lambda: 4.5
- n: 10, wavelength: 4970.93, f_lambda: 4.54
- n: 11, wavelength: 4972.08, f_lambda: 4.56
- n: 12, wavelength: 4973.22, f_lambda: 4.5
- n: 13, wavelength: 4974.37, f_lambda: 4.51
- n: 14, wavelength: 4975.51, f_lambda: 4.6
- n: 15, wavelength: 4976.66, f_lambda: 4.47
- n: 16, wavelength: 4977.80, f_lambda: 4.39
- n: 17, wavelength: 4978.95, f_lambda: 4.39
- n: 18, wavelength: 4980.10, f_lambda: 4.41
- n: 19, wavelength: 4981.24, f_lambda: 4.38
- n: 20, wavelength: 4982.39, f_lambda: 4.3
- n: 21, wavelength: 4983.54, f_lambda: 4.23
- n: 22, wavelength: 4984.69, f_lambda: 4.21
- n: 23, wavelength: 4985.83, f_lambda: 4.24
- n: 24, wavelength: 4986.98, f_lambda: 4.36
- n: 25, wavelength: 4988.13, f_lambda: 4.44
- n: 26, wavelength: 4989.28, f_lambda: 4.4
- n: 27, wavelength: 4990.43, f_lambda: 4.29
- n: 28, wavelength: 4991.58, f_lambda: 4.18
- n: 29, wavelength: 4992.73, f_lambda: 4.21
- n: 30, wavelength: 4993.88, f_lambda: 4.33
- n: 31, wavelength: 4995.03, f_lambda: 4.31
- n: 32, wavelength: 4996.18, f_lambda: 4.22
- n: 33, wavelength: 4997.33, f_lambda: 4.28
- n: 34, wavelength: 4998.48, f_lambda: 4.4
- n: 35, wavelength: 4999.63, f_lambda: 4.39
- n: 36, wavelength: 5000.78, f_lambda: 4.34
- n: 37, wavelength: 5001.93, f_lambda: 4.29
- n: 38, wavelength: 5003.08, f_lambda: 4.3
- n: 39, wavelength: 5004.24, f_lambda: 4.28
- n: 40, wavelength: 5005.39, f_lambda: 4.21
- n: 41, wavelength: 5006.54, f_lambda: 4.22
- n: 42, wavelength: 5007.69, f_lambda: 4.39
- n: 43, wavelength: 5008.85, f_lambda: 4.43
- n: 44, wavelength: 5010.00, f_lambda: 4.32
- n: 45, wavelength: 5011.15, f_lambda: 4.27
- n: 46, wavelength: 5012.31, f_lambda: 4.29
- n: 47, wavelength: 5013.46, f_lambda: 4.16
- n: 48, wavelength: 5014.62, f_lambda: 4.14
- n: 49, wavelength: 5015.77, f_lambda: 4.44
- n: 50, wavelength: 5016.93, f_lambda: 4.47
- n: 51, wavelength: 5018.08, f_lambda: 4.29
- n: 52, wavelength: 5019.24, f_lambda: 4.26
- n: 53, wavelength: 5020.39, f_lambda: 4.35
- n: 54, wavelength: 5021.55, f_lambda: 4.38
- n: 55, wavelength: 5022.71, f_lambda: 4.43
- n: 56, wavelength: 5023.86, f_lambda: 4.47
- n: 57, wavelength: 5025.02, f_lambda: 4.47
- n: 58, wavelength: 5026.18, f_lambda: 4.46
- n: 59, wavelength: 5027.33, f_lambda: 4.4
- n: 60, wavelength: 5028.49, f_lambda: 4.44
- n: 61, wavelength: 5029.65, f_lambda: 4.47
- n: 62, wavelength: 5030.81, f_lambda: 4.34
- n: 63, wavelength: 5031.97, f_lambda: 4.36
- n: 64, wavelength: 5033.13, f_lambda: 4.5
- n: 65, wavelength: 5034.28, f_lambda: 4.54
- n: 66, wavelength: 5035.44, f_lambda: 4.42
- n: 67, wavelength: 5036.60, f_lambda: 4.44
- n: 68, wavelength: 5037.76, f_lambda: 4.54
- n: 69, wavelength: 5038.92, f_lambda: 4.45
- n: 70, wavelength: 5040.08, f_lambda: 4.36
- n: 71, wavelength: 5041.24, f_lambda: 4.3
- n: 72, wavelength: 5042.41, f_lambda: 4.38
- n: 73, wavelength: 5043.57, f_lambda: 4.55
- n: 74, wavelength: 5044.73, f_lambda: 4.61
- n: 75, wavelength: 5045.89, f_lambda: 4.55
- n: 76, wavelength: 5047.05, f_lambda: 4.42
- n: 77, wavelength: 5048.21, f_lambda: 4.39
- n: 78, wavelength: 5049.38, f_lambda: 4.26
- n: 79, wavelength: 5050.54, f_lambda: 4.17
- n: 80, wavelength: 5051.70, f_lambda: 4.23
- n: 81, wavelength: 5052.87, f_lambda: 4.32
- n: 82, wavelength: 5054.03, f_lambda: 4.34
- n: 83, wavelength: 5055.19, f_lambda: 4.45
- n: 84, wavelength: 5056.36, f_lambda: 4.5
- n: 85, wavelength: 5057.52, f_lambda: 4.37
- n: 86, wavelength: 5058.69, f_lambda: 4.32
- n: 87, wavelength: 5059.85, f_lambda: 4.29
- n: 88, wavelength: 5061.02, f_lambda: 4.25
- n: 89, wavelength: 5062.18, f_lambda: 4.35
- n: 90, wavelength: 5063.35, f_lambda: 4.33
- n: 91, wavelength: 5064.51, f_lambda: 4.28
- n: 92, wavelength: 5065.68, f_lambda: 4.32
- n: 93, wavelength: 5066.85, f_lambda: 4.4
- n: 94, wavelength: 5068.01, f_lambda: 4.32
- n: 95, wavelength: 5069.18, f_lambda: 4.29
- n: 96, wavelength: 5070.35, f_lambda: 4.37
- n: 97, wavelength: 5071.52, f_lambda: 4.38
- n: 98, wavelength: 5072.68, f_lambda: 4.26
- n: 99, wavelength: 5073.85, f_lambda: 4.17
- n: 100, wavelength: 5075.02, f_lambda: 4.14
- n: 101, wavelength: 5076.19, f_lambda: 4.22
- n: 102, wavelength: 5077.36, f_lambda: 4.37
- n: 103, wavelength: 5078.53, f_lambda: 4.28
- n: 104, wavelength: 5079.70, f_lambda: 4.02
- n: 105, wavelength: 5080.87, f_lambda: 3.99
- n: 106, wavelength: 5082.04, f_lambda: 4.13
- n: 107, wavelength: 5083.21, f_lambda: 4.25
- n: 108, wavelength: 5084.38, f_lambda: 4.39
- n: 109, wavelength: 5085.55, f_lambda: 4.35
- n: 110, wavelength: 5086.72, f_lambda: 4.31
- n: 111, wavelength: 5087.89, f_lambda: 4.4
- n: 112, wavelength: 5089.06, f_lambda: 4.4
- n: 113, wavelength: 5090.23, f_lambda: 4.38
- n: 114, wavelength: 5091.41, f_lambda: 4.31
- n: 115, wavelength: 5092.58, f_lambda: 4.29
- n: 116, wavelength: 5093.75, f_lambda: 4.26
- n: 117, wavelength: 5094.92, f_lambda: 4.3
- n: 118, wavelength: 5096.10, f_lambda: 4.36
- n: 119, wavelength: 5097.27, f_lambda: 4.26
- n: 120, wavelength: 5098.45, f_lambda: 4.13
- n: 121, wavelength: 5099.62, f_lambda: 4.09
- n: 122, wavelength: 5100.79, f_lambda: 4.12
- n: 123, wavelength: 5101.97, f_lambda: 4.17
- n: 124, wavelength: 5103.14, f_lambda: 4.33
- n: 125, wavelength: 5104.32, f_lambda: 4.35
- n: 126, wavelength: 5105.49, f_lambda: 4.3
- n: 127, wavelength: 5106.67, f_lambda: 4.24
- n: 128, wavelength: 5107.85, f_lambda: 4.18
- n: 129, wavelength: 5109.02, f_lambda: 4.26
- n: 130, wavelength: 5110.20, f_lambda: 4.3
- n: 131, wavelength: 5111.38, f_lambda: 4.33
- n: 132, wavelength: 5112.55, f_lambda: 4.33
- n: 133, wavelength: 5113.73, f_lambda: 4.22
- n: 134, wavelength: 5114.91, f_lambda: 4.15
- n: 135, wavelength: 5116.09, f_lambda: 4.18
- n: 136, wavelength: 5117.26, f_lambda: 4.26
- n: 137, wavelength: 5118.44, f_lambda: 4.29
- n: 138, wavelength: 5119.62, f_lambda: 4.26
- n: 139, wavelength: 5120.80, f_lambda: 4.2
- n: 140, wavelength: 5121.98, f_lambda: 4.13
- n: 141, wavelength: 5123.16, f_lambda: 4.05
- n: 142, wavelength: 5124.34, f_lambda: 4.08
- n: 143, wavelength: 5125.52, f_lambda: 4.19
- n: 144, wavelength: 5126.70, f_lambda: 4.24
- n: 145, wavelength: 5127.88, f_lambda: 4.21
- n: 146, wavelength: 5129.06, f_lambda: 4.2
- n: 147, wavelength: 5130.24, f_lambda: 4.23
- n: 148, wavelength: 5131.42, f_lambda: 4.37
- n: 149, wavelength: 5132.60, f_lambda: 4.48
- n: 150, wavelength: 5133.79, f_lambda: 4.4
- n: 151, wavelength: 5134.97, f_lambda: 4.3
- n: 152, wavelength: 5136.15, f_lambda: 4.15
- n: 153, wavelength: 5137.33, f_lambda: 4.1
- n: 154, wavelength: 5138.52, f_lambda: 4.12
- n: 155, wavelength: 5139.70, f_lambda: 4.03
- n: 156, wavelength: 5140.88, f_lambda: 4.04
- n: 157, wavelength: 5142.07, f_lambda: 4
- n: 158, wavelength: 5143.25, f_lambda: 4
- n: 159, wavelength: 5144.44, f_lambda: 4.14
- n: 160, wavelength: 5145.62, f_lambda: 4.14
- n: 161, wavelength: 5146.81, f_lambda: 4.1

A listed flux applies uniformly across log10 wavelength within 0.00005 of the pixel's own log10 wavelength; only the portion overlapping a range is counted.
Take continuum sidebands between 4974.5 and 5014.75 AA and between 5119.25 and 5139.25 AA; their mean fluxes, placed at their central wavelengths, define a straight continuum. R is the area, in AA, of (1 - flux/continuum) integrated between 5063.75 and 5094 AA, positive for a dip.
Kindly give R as -0.2 AA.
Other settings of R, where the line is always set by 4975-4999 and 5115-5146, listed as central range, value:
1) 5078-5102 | -0.13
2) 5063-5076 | -0.14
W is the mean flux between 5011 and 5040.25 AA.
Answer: 4.39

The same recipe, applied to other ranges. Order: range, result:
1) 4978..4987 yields 4.31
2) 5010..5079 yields 4.36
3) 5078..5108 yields 4.25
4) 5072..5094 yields 4.26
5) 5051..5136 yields 4.27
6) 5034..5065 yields 4.38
